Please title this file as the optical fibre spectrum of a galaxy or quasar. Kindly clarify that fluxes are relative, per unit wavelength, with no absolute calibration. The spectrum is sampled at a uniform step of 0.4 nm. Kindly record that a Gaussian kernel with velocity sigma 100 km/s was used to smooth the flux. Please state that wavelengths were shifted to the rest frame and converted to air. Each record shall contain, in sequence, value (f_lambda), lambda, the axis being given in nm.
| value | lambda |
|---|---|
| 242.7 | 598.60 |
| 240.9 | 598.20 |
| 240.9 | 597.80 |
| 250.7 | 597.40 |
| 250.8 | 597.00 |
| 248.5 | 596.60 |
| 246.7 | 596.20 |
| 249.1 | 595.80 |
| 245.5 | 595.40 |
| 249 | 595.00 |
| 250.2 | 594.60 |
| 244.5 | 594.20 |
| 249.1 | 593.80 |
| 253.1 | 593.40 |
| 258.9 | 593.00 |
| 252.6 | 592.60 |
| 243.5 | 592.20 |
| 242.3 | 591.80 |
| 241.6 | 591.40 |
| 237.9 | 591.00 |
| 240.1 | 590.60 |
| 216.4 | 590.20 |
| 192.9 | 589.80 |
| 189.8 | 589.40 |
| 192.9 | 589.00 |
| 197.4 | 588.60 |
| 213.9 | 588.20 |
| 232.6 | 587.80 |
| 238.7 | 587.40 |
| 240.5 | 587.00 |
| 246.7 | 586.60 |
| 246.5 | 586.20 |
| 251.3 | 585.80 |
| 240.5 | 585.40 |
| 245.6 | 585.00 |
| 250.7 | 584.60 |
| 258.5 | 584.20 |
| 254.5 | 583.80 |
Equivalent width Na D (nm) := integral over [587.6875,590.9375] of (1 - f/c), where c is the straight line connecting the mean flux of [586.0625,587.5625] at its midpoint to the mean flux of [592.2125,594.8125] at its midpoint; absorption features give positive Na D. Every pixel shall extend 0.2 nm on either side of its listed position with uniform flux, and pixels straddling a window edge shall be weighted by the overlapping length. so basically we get 0.474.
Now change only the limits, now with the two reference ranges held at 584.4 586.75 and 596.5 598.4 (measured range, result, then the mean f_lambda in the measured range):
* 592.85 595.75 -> -0.04 nm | 250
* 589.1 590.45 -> 0.25 nm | 201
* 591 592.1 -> 0.02 nm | 241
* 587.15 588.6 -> 0.13 nm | 225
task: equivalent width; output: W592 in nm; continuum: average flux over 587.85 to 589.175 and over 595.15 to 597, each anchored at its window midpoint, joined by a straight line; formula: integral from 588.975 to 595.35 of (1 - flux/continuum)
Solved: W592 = -0.284 nm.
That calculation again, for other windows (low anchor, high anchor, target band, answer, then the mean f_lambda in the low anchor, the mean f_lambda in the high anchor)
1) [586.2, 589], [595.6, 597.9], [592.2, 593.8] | -0.09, 227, 248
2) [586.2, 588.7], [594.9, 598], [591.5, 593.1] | -0.06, 231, 248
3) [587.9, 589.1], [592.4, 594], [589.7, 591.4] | 0.00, 205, 253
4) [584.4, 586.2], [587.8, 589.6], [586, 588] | -0.15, 247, 202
